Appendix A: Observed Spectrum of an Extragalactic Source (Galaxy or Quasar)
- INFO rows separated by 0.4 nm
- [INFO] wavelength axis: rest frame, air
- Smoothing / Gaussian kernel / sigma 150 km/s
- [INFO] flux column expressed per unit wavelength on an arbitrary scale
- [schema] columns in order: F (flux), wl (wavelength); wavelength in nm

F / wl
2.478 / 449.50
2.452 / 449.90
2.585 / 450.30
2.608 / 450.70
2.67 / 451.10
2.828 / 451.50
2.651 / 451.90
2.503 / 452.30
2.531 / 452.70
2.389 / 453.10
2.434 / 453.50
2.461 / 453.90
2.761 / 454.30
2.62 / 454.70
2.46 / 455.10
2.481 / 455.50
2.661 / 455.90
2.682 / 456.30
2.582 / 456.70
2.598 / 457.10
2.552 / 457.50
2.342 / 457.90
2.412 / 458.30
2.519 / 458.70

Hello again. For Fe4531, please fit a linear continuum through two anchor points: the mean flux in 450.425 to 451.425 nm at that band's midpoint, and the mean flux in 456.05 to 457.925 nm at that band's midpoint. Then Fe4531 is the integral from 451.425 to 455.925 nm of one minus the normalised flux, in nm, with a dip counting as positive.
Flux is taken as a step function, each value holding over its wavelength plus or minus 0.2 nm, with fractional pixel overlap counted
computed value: 0.11 nm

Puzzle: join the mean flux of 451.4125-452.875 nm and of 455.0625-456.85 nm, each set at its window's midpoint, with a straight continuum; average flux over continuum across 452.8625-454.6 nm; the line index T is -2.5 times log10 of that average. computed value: 0.04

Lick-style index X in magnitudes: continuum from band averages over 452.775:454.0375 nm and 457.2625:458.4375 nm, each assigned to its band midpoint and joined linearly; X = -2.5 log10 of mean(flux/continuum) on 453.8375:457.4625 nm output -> -0.07 mag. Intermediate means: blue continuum 2.44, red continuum 2.44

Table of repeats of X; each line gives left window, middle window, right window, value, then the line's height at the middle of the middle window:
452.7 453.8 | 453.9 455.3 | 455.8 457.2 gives -0.03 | 2.52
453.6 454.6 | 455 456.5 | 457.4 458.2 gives -0.02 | 2.52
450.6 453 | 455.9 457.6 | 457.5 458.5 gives -0.07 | 2.45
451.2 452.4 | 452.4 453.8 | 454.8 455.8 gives 0.07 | 2.61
